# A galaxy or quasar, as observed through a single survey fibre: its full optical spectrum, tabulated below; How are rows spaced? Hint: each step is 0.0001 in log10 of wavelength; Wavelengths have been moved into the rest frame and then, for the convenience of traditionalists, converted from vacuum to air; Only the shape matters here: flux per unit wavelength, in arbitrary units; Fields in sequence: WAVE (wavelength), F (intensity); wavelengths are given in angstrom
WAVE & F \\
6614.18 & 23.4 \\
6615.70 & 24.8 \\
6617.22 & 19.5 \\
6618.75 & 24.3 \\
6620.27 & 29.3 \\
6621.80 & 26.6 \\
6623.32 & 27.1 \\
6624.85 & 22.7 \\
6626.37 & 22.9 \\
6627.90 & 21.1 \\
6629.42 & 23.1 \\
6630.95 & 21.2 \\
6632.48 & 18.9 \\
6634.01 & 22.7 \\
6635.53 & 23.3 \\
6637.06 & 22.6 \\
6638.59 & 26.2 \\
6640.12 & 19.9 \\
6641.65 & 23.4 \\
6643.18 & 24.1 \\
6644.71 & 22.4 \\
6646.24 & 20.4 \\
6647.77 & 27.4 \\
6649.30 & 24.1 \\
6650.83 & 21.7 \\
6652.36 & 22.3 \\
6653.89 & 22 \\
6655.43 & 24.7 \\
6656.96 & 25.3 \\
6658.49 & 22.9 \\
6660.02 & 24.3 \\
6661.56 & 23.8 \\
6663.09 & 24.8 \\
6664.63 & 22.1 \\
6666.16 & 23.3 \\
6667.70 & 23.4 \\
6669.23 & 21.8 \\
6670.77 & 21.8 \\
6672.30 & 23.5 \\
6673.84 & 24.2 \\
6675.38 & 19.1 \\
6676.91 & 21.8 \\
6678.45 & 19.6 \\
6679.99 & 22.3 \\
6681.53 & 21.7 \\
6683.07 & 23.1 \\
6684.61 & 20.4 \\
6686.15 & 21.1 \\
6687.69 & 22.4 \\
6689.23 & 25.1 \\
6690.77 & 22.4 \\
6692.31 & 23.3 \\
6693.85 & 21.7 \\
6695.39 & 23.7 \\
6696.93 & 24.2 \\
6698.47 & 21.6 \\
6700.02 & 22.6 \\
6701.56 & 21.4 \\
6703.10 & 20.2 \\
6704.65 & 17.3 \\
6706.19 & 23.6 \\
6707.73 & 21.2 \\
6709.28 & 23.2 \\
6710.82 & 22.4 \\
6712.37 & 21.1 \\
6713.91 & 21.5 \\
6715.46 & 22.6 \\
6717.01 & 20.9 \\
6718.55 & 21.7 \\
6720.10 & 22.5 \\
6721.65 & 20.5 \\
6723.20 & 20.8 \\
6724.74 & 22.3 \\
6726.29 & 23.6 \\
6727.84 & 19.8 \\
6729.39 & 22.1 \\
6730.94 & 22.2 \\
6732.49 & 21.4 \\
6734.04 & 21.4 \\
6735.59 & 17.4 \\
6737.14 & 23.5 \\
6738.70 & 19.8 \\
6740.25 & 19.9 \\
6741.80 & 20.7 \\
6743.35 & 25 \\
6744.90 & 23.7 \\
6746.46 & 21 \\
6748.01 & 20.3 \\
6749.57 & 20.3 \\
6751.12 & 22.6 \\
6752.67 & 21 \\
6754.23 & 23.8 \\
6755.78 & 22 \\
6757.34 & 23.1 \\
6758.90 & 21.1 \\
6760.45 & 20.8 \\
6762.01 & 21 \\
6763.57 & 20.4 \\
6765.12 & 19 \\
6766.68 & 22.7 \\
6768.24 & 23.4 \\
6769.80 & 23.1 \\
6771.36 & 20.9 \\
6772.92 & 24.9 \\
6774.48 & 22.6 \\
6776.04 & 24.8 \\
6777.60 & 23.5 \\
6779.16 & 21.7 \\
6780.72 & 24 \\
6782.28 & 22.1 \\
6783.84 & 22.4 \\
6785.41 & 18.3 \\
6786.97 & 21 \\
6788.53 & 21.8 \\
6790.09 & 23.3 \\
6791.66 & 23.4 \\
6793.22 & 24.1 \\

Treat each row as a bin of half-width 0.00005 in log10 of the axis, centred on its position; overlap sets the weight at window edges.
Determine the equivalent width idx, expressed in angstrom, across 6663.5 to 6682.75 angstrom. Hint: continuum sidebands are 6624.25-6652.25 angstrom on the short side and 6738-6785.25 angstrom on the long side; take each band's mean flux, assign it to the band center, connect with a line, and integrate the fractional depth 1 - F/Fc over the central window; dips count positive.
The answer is 0.31 angstrom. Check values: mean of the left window 22.7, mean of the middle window 22.1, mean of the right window 22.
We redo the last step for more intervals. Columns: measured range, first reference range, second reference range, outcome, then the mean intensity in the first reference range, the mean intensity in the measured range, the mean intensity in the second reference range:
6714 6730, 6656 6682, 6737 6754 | 0.2 angstrom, 22.7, 21.7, 21.6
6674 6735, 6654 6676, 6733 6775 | 1.9 angstrom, 23.2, 21.8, 21.7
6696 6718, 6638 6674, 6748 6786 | 1.0 angstrom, 23.3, 21.7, 22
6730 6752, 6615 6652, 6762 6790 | 1.0 angstrom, 23.3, 21.4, 22.2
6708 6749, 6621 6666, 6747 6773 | 1.0 angstrom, 23.2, 21.6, 21.7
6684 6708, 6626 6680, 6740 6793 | 0.5 angstrom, 22.7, 22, 22.1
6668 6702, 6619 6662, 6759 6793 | 1.2 angstrom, 23.5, 22.2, 22.2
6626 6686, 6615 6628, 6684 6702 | 2.2 angstrom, 24.4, 22.6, 22.5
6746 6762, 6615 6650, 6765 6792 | 0.7 angstrom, 23.4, 21.6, 22.4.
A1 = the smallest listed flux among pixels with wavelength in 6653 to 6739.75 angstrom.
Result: 17.3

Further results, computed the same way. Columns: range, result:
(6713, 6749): 17.4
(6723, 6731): 19.8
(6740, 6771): 19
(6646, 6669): 20.4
